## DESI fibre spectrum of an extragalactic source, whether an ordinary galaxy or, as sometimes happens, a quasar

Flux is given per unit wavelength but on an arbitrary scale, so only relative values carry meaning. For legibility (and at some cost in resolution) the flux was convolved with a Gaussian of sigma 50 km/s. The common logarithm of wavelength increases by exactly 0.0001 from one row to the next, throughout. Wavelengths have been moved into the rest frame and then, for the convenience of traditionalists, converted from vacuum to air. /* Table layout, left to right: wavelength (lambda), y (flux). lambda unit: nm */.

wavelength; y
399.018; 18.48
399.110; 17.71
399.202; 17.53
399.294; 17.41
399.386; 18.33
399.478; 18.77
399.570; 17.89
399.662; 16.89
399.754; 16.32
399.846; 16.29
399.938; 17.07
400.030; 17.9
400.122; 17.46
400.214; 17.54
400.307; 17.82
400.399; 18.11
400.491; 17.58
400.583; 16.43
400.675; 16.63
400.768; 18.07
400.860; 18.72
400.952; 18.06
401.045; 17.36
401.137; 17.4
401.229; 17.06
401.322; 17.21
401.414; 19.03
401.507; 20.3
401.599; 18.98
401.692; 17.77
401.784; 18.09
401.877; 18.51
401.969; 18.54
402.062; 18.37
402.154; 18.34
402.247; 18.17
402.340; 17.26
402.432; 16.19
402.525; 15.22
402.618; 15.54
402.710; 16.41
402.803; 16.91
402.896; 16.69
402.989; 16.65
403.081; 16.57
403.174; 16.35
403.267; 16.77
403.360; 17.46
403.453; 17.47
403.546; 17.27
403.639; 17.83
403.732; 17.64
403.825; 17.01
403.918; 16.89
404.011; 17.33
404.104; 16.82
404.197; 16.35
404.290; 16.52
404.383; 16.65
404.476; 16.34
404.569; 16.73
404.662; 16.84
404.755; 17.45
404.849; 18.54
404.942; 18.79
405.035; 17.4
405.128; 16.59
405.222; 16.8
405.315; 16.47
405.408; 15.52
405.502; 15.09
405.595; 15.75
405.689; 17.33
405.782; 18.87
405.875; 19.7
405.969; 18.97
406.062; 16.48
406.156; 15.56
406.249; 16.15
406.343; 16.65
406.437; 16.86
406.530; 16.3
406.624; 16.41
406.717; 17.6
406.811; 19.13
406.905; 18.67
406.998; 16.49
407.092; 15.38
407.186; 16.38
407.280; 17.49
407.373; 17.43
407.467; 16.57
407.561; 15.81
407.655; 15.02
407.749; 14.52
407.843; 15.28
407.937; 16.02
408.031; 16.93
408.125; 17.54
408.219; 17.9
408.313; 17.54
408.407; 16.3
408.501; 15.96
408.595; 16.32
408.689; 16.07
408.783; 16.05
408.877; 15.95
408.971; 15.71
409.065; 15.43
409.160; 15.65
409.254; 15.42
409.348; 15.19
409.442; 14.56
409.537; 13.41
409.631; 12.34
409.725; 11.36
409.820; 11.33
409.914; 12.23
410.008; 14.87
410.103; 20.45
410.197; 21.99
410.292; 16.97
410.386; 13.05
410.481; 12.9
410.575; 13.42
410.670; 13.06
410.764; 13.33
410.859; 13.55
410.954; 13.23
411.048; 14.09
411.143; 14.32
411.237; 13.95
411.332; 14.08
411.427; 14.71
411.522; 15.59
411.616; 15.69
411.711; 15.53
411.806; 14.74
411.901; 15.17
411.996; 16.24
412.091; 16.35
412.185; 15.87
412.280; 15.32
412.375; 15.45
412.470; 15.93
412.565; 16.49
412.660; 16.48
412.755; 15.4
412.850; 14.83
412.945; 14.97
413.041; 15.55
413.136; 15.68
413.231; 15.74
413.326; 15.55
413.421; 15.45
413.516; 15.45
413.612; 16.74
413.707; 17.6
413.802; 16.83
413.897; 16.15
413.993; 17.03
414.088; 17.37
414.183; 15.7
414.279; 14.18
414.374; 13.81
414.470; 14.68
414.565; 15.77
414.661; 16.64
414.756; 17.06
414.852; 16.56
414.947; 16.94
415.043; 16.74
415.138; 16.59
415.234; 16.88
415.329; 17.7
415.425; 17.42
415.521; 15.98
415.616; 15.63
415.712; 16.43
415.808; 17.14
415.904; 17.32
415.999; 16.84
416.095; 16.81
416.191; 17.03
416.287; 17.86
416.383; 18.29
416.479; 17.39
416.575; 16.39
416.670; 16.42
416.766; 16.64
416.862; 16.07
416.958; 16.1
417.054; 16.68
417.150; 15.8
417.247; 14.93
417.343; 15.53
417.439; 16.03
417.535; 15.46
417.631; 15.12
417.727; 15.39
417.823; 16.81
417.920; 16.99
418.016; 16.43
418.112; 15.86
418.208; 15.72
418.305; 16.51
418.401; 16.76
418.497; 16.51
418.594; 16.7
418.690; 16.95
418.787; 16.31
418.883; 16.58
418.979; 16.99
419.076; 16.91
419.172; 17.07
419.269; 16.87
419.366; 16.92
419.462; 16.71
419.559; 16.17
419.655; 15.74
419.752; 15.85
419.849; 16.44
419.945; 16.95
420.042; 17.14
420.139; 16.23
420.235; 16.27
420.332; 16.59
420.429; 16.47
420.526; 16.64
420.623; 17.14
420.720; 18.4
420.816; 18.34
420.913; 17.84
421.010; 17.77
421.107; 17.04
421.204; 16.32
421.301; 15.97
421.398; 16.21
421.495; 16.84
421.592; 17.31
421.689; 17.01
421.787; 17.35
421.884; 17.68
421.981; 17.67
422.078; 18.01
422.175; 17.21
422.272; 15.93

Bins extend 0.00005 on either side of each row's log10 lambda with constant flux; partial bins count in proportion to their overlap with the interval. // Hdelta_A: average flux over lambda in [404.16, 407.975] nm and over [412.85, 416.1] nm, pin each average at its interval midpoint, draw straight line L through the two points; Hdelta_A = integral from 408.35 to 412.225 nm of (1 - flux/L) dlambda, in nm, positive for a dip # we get 0.37 nm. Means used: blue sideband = 16.8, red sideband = 16.2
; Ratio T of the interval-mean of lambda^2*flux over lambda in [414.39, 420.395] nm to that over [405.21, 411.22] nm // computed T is 1.09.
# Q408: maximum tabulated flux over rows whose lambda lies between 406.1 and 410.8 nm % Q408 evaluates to 21.99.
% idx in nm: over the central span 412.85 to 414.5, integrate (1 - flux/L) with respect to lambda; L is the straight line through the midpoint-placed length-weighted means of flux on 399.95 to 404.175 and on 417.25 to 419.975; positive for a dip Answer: 0.09 nm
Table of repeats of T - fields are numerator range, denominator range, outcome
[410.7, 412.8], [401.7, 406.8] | 0.91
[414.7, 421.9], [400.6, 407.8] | 1.04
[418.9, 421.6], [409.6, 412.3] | 1.20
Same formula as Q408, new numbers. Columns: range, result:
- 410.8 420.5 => 18.29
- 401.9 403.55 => 18.54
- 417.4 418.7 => 16.99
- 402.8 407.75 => 19.7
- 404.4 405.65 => 18.79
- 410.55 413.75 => 17.6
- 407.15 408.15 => 17.54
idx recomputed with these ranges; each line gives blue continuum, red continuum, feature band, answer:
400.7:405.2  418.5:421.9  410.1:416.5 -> 0.441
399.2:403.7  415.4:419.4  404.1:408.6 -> 0.093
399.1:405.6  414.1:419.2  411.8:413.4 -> 0.096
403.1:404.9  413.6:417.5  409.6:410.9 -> 0.184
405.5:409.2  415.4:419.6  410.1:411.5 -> 0.160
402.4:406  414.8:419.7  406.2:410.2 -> 0.200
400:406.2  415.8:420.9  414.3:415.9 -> 0.037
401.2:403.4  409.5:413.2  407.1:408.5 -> -0.049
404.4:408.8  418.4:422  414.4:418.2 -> 0.089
